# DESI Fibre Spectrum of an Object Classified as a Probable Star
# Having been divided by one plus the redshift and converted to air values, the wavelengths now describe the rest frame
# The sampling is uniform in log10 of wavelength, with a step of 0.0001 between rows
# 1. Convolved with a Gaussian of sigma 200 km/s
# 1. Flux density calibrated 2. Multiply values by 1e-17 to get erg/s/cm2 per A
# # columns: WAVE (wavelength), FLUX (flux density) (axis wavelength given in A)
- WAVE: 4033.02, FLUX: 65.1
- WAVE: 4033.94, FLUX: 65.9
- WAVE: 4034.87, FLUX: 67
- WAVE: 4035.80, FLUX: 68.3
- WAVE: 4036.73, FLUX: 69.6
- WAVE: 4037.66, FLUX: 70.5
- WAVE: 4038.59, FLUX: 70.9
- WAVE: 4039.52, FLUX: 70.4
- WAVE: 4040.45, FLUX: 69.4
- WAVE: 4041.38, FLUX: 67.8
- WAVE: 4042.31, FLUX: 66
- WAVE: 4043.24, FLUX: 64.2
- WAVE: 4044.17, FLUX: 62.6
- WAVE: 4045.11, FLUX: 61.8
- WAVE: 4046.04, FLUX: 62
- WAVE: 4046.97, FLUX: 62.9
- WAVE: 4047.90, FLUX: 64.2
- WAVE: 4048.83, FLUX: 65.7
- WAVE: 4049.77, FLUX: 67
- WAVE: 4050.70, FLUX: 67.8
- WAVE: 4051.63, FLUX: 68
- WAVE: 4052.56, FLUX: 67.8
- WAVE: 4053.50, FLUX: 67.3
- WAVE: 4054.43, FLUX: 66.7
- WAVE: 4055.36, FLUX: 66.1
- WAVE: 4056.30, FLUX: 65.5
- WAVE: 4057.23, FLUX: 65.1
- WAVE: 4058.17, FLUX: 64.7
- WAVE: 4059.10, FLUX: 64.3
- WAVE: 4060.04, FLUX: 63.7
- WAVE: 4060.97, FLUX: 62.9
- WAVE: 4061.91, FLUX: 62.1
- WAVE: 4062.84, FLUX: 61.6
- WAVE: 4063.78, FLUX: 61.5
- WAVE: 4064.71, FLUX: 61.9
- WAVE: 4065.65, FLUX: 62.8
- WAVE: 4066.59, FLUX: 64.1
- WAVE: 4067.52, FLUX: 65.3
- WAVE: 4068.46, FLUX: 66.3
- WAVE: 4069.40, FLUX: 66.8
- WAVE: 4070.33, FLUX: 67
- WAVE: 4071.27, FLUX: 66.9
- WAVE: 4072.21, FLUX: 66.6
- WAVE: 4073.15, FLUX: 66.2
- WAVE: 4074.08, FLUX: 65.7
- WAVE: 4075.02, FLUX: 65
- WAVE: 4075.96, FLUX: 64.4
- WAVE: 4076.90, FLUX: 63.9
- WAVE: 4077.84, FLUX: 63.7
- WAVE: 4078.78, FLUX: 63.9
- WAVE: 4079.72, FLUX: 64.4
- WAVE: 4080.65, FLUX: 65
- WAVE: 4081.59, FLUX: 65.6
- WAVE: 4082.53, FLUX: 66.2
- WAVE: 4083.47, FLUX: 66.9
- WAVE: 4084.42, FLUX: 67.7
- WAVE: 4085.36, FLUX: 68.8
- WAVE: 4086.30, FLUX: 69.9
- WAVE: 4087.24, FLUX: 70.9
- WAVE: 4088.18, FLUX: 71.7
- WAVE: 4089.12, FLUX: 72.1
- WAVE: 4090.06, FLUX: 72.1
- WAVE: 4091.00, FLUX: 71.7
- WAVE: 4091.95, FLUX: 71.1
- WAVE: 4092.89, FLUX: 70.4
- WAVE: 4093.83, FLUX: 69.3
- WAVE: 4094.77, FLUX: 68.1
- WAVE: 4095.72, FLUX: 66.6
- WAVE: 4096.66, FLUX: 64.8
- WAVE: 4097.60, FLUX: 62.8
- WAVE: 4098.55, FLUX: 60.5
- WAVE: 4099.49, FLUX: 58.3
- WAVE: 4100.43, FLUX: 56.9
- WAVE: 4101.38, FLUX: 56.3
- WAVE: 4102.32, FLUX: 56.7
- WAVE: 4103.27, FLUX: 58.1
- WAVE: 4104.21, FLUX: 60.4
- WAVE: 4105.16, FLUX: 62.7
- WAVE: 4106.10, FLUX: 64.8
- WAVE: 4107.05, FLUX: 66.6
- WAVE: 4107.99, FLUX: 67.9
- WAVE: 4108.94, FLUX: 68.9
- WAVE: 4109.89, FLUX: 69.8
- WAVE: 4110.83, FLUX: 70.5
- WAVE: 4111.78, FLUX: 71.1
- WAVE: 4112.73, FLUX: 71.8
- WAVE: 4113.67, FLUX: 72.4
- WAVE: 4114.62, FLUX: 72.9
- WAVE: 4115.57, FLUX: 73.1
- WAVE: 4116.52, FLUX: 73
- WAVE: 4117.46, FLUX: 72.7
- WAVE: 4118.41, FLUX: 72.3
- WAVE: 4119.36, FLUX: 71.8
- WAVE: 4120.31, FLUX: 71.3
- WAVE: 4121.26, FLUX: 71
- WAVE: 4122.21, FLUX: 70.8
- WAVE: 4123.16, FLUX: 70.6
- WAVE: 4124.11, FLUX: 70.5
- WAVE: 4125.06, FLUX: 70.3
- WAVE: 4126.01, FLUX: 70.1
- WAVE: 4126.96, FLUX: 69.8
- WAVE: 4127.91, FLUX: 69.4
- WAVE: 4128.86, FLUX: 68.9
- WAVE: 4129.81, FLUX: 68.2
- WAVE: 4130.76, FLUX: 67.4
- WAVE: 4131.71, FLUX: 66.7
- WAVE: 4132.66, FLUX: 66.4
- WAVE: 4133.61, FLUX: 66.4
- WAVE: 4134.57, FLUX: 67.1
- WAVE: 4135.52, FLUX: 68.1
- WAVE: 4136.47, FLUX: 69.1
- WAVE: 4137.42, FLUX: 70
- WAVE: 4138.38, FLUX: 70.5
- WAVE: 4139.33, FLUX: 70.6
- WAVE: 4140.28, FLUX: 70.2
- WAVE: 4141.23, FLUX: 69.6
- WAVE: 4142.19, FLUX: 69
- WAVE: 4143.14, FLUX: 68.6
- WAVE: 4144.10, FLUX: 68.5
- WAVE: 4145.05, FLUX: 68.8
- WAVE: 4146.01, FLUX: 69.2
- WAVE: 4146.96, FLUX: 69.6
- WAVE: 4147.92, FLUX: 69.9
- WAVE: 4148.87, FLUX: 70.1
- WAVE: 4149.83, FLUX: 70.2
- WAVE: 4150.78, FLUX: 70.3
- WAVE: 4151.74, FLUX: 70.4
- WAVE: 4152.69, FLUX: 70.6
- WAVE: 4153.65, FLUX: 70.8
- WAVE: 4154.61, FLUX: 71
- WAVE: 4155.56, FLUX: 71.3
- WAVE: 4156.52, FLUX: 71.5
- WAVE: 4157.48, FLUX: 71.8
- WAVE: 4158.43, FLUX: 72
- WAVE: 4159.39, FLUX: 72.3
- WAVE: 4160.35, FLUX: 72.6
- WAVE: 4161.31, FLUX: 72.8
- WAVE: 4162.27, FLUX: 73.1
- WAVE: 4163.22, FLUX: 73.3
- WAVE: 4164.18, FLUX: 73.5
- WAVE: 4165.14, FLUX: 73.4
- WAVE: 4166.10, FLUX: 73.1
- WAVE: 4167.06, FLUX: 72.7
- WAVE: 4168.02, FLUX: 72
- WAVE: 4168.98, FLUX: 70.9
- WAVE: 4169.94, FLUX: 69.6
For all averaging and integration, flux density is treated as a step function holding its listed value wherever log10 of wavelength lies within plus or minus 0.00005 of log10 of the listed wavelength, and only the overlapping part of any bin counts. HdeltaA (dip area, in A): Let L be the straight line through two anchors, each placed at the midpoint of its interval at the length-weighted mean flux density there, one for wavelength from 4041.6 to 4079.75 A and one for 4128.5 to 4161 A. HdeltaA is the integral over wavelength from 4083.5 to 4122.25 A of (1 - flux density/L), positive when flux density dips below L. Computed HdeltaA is -0.3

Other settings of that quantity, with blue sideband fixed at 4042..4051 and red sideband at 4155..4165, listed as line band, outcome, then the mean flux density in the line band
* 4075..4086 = 0.2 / 65.5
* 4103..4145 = 0.4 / 69.1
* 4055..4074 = 0.3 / 64.6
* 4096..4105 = 1.1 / 59.7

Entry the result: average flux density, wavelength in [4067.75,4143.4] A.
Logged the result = 67.7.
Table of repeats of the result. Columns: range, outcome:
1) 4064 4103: 65.7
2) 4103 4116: 68.1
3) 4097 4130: 67.5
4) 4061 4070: 63.6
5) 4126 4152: 69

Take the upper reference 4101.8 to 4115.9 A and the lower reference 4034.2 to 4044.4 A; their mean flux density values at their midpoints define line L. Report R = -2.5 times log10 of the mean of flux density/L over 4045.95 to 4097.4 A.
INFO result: 0.02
